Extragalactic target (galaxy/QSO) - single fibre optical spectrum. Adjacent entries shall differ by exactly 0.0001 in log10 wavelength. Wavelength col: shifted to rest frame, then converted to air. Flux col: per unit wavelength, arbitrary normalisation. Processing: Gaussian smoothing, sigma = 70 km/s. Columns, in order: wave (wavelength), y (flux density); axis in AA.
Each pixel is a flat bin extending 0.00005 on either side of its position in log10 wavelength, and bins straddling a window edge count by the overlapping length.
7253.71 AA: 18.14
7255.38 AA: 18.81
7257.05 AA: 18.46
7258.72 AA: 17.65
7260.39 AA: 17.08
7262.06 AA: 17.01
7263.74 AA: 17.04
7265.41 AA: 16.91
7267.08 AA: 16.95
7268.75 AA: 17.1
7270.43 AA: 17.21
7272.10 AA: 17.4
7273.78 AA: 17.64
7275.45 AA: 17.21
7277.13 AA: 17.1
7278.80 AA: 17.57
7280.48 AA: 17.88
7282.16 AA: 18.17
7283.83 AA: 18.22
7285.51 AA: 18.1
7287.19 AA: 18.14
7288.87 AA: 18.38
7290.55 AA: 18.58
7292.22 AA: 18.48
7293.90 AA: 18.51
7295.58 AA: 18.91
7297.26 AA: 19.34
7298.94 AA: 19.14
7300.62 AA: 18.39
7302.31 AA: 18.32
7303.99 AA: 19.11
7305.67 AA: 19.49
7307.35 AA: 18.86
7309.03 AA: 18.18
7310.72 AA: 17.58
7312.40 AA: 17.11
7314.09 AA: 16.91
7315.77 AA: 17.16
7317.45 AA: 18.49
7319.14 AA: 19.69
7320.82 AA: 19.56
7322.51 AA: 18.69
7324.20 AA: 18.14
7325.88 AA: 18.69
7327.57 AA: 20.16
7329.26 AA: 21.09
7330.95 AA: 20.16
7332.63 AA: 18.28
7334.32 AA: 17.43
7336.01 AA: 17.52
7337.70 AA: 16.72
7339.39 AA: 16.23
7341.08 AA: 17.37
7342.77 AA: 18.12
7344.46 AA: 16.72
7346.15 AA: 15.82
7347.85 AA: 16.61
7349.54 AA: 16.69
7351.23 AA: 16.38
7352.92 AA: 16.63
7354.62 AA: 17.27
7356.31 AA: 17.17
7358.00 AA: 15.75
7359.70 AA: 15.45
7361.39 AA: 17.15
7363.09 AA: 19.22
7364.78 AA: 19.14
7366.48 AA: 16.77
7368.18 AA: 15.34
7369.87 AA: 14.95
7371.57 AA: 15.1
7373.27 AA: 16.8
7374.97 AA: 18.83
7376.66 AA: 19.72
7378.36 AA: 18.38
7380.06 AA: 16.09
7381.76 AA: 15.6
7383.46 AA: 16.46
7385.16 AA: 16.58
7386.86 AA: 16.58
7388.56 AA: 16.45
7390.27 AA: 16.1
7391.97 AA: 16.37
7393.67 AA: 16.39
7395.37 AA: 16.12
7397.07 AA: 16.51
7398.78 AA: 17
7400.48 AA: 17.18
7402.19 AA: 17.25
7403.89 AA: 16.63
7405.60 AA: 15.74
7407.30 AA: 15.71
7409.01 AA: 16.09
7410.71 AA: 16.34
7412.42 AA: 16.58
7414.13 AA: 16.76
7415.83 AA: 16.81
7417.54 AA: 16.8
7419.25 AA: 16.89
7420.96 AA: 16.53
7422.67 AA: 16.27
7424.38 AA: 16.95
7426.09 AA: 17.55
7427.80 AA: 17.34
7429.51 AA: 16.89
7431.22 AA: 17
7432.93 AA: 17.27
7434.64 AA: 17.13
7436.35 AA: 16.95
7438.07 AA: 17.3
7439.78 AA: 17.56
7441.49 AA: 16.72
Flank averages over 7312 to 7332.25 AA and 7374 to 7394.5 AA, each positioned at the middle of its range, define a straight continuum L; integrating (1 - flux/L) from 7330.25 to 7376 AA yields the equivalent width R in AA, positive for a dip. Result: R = 2.3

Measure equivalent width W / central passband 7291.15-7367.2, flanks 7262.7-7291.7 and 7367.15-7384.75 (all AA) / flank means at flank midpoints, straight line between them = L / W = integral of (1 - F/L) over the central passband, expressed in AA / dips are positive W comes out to -3.6 AA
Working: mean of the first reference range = 17.6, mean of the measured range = 18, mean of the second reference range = 16.7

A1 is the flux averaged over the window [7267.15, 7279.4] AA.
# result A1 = 17.3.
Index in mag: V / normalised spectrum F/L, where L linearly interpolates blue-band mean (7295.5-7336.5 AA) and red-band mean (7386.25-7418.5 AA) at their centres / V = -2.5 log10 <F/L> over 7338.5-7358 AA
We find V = 0.07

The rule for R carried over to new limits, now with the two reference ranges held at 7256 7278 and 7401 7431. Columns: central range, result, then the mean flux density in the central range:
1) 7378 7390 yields 0.2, 16.5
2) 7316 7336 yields -2.3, 19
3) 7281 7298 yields -1.2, 18.5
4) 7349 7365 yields -0.1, 17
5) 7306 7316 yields -0.4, 17.8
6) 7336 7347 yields 0.1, 16.9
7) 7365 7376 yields 0.2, 16.5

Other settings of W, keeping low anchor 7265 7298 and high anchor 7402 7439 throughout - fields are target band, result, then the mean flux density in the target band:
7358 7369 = 0.1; 17.1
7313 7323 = -0.4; 18.4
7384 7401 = 0.5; 16.5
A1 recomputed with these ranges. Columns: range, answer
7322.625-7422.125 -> 17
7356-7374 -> 16.6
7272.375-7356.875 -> 18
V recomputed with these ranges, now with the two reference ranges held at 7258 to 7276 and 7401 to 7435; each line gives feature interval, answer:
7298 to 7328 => -0.09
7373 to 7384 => -0.04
